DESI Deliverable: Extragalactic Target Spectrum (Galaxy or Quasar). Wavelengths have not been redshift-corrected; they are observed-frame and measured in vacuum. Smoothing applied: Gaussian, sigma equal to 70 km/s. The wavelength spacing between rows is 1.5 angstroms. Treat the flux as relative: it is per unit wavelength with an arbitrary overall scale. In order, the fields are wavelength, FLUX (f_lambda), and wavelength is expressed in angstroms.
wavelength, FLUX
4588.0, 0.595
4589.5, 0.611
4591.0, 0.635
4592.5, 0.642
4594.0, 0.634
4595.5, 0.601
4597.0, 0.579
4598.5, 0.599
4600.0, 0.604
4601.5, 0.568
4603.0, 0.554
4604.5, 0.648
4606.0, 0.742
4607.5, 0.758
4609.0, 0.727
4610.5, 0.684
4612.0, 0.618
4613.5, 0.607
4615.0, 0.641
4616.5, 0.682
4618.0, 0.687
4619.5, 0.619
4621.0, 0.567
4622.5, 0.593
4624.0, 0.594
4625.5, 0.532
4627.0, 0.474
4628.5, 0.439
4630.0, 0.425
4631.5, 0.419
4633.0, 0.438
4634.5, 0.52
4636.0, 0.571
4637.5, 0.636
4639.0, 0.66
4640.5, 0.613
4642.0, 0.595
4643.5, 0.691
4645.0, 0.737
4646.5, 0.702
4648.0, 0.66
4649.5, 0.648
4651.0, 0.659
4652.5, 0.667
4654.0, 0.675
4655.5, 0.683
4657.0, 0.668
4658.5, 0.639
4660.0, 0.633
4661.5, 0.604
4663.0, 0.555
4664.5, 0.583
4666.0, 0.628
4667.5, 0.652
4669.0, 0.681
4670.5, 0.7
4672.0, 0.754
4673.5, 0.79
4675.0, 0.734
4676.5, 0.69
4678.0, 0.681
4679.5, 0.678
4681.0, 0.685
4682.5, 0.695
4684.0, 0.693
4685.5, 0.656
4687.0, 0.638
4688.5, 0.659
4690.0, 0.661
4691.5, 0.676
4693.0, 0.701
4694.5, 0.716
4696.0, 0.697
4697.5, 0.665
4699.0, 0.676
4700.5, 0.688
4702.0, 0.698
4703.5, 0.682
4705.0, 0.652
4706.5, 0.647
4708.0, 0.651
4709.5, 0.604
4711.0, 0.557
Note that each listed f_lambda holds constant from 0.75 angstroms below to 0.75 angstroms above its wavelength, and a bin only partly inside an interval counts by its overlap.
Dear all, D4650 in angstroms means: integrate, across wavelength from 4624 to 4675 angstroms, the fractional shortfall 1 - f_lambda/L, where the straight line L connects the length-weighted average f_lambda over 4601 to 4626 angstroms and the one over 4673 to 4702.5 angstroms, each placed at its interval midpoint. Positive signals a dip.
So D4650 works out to 3.5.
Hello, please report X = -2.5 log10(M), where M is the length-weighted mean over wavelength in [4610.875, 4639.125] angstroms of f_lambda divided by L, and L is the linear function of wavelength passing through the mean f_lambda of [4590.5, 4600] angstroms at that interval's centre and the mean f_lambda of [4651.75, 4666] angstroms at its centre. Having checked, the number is 0.11 mag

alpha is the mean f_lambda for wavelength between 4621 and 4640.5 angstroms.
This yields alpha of 0.53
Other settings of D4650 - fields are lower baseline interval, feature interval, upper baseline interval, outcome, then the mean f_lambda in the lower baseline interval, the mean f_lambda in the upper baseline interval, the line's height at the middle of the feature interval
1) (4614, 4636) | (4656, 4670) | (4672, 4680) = 1.0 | 0.547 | 0.719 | 0.675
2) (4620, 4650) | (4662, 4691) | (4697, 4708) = -1.8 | 0.575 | 0.671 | 0.634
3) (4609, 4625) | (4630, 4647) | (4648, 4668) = 1.2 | 0.632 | 0.639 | 0.636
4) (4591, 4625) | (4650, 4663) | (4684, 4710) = 0.1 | 0.633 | 0.67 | 0.653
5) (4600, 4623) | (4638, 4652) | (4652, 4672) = -0.3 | 0.646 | 0.648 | 0.647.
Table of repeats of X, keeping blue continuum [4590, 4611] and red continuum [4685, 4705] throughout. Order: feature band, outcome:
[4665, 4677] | -0.05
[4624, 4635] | 0.35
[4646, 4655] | -0.01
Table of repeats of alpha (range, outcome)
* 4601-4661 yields 0.617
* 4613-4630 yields 0.578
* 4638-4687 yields 0.668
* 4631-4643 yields 0.562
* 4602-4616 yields 0.663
